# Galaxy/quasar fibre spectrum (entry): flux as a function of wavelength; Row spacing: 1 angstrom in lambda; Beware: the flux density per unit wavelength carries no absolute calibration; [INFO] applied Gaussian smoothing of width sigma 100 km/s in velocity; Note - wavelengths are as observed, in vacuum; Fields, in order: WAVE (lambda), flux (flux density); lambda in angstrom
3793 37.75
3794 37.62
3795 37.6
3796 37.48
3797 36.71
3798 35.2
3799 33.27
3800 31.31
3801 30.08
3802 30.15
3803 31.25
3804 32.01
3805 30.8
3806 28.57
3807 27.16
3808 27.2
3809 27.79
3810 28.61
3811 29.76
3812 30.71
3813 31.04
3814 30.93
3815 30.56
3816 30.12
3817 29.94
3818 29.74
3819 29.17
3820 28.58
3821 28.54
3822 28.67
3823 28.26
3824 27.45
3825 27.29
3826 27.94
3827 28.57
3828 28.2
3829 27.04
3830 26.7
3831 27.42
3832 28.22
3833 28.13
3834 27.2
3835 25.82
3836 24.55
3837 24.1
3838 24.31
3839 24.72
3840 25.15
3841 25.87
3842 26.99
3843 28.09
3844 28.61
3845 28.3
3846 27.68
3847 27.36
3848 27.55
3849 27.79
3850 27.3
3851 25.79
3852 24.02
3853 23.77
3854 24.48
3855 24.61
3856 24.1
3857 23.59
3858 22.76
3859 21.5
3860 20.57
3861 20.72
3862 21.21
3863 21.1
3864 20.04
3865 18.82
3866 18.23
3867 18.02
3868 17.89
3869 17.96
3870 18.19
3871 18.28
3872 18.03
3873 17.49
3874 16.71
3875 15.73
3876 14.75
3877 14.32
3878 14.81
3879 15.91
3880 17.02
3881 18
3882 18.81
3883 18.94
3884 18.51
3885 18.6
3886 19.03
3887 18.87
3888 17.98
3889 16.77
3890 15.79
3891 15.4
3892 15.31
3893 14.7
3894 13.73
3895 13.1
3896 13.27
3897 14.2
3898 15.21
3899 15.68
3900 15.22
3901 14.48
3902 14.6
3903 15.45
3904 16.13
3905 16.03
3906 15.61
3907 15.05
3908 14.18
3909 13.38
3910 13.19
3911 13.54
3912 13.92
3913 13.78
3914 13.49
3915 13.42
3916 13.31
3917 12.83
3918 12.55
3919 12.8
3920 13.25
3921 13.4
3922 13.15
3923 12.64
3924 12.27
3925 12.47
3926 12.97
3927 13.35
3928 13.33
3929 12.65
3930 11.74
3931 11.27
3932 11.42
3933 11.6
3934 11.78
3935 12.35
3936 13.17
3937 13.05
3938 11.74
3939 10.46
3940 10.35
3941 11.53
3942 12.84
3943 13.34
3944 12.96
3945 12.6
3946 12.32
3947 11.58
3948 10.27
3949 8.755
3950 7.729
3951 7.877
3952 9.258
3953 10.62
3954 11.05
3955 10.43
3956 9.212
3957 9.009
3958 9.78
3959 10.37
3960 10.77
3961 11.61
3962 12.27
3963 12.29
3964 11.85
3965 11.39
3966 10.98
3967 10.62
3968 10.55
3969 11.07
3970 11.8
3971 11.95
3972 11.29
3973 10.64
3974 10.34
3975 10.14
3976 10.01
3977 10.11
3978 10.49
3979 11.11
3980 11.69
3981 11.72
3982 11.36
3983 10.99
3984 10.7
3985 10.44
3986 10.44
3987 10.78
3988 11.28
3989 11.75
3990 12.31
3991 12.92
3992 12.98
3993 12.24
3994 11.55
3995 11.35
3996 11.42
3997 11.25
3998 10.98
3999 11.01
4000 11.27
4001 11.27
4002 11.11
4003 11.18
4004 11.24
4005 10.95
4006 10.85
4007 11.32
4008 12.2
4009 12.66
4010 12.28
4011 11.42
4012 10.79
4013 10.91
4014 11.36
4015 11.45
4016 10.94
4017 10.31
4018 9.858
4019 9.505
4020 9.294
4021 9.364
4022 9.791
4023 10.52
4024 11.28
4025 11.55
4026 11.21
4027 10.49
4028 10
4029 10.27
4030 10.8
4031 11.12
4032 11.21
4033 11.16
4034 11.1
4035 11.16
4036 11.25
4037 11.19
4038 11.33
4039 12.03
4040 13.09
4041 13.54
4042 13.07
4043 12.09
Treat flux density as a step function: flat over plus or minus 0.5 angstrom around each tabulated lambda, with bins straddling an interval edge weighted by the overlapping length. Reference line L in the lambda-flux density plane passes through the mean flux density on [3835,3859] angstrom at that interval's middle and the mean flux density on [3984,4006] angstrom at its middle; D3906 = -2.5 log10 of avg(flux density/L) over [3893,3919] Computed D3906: 0.37 mag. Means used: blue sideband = 25.6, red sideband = 11.4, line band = 14.2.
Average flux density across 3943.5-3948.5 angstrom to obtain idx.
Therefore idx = 11.9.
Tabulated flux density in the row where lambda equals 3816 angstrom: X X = 30.12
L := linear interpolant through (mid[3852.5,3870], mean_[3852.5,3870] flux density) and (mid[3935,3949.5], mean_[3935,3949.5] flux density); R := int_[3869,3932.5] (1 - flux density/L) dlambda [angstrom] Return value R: 6.1 angstrom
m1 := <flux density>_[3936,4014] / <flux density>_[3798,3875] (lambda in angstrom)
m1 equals 0.43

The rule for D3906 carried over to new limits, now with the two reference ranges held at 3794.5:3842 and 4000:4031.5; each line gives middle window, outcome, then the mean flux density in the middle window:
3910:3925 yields 0.45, 13.1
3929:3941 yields 0.48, 11.8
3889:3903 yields 0.43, 14.8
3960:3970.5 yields 0.34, 11.4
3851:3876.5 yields 0.23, 20.2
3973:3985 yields 0.31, 10.8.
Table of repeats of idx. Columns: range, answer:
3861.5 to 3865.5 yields 20.3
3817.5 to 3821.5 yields 29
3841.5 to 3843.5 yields 27.5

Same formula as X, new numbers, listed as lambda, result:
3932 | 11.42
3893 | 14.7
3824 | 27.45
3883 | 18.94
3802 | 30.15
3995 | 11.35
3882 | 18.81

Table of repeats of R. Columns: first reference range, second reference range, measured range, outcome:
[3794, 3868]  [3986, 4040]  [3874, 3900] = 7.19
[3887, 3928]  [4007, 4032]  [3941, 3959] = 3.29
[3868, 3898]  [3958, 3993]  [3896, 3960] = 6.91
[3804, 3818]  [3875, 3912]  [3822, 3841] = -0.45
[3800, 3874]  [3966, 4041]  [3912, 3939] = 8.02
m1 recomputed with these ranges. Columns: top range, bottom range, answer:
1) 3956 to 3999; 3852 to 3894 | 0.59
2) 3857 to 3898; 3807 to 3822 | 0.60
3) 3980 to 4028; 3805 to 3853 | 0.40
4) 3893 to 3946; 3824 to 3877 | 0.56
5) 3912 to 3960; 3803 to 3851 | 0.42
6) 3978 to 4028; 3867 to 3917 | 0.71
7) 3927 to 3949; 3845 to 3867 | 0.51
